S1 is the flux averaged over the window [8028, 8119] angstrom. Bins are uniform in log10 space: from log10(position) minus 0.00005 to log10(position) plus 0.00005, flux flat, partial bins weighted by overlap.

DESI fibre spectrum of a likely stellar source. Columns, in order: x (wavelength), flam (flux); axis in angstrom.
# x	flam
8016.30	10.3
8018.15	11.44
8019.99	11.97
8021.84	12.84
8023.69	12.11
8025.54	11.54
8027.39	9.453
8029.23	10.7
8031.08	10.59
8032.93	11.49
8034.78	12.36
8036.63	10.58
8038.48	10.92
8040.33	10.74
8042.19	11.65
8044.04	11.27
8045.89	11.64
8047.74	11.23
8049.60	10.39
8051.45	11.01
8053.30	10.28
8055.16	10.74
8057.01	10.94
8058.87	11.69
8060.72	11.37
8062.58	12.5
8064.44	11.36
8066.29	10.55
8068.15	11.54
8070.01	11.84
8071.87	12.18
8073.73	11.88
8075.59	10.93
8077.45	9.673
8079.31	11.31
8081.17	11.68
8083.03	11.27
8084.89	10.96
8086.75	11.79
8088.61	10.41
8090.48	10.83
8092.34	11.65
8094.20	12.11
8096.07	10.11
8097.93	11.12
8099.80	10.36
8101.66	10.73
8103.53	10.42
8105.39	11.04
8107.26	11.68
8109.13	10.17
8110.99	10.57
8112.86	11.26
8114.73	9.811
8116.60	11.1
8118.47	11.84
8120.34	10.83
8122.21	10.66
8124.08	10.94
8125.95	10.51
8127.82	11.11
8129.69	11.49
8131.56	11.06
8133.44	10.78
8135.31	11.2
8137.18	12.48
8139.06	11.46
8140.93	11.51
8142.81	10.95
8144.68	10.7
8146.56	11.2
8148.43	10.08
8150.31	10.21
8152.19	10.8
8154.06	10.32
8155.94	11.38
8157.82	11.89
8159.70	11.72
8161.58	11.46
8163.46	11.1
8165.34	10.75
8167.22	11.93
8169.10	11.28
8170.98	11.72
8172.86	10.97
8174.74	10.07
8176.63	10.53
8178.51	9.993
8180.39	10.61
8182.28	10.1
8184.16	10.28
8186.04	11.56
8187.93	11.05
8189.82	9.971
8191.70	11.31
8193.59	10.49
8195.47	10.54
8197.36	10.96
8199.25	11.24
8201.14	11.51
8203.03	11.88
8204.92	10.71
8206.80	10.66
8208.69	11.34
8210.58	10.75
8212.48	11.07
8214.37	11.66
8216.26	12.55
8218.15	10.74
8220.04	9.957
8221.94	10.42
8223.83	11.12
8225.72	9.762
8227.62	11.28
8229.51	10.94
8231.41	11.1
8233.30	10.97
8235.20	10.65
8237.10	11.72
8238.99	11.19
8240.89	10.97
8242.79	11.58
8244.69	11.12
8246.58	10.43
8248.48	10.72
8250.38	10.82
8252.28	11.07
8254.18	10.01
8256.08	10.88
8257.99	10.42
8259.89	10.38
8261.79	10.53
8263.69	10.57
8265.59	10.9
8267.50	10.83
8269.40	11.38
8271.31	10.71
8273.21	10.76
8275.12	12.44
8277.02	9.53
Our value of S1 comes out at 11.1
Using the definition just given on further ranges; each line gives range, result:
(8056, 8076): 11.5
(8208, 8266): 10.9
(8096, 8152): 10.9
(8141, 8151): 10.7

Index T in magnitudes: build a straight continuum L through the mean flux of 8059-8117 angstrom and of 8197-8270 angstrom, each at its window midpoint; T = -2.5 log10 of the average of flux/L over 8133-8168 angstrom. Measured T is -0.01 mag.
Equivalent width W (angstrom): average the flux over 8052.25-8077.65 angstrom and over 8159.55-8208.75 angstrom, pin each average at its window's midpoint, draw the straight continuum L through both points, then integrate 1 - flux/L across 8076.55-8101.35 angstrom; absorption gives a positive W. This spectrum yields 0.5 angstrom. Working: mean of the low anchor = 11.3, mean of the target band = 11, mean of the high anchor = 10.9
